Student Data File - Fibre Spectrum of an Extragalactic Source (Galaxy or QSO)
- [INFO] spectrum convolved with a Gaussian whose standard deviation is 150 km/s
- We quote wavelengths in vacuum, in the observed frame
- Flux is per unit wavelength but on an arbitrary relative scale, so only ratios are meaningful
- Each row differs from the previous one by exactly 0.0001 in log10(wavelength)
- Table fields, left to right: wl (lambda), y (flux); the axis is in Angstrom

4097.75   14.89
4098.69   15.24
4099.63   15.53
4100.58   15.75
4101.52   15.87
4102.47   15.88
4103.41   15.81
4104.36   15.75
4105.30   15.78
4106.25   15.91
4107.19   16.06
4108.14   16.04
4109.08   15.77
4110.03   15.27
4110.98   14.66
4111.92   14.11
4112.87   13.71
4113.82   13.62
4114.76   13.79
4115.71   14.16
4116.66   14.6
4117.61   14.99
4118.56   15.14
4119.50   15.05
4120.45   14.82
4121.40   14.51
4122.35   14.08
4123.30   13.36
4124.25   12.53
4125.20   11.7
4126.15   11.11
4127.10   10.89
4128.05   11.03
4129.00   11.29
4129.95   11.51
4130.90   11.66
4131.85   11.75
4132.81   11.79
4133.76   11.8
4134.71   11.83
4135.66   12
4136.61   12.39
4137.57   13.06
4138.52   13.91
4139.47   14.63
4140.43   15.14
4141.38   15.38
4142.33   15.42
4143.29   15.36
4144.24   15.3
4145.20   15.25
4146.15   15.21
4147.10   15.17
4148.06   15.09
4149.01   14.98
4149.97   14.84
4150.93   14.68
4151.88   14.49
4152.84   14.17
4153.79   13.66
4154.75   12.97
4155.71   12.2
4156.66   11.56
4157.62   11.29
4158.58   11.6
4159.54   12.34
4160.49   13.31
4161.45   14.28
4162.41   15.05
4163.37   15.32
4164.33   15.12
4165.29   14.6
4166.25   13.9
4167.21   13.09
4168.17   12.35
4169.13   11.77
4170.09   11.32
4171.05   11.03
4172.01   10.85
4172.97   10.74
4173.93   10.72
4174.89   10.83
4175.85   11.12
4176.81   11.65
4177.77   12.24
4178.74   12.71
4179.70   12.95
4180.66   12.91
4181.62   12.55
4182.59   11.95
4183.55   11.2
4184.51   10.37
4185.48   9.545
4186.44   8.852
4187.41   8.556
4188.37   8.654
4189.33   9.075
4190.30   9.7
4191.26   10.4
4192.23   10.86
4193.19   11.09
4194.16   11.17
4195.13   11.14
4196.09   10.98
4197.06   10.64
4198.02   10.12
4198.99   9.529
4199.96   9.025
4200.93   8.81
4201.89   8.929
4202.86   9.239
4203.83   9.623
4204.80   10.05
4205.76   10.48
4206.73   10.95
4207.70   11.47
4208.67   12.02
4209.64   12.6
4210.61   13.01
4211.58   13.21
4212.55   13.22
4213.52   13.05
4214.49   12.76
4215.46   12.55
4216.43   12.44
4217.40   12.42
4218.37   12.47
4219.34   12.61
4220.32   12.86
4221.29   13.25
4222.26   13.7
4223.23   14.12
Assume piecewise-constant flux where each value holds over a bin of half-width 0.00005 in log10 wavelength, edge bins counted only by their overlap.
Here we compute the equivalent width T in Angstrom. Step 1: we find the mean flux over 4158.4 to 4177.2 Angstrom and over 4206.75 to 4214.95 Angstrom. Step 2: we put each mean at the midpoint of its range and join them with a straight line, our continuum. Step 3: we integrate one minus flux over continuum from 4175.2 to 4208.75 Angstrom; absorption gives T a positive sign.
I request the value 5.3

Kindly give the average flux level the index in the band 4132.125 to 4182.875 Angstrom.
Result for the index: 13.2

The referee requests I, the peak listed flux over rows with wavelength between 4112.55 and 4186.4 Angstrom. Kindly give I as 15.42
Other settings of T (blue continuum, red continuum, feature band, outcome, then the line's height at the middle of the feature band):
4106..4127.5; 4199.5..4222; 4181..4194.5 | 2.2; 12.3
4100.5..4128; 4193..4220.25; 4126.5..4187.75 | 1.0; 13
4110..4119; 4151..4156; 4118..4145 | 1.6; 14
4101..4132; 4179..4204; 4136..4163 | -3.5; 12.4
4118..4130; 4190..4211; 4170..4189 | 0.3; 11.2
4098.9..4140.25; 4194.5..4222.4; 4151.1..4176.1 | -0.1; 12.7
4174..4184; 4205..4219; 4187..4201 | 2.4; 12.1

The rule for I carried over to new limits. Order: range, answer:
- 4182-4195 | 11.95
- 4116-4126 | 15.14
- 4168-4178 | 12.35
